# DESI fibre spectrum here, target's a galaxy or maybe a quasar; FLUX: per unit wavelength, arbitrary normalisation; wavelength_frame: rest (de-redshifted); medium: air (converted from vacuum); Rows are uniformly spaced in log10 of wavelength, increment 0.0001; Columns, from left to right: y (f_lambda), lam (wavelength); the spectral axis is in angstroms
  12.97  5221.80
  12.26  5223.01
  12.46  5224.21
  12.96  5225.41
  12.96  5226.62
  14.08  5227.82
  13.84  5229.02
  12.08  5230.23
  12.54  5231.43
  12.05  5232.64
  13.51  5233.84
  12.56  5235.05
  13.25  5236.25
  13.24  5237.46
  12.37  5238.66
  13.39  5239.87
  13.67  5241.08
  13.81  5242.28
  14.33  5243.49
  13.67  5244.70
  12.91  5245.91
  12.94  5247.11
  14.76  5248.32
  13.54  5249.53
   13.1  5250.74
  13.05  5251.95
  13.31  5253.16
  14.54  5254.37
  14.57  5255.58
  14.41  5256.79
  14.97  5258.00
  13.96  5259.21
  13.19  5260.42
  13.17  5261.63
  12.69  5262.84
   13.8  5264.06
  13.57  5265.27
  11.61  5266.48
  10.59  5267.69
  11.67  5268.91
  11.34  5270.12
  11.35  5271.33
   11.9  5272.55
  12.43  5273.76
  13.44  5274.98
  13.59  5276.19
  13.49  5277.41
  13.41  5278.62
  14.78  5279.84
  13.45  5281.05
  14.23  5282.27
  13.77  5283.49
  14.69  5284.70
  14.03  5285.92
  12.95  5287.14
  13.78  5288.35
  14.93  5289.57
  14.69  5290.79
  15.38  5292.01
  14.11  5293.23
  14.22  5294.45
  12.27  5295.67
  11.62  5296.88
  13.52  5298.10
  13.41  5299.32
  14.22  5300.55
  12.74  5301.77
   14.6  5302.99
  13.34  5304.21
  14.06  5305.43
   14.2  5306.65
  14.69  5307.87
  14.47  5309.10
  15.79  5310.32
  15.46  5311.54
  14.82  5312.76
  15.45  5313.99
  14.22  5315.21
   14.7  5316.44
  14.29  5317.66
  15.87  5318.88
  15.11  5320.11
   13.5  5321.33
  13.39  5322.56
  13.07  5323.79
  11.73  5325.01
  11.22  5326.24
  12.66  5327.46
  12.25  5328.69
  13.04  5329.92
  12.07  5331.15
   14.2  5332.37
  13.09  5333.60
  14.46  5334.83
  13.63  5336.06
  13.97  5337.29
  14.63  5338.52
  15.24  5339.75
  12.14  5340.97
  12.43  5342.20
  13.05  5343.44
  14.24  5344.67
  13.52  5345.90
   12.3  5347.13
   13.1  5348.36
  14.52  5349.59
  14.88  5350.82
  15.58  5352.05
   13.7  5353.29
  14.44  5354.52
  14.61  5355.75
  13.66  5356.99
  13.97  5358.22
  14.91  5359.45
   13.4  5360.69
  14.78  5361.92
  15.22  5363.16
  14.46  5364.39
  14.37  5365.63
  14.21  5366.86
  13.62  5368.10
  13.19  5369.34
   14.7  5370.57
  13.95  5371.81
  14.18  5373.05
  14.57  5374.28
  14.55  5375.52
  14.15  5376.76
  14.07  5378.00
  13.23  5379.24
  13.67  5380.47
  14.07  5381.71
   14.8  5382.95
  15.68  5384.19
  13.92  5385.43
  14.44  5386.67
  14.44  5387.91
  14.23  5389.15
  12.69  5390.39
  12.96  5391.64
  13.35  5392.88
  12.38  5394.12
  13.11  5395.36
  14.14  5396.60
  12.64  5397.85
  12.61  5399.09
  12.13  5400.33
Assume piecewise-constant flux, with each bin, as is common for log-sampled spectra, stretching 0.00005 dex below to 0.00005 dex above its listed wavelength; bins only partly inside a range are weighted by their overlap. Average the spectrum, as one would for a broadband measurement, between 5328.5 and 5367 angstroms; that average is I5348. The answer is 13.9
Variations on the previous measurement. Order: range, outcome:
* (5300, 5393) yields 14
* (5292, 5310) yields 13.8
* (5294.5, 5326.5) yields 13.9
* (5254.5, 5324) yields 13.7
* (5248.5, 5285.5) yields 13.3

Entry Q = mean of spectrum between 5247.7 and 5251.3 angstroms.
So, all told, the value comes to 13.8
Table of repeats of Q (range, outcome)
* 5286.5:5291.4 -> 14.1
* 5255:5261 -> 14.2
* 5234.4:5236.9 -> 12.9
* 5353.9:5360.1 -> 14.3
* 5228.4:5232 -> 12.8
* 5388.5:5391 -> 13.5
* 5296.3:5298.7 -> 12.6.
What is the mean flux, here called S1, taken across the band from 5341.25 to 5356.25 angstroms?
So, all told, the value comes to 13.8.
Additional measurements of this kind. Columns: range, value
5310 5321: 15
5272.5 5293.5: 13.9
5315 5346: 13.5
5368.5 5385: 14.2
